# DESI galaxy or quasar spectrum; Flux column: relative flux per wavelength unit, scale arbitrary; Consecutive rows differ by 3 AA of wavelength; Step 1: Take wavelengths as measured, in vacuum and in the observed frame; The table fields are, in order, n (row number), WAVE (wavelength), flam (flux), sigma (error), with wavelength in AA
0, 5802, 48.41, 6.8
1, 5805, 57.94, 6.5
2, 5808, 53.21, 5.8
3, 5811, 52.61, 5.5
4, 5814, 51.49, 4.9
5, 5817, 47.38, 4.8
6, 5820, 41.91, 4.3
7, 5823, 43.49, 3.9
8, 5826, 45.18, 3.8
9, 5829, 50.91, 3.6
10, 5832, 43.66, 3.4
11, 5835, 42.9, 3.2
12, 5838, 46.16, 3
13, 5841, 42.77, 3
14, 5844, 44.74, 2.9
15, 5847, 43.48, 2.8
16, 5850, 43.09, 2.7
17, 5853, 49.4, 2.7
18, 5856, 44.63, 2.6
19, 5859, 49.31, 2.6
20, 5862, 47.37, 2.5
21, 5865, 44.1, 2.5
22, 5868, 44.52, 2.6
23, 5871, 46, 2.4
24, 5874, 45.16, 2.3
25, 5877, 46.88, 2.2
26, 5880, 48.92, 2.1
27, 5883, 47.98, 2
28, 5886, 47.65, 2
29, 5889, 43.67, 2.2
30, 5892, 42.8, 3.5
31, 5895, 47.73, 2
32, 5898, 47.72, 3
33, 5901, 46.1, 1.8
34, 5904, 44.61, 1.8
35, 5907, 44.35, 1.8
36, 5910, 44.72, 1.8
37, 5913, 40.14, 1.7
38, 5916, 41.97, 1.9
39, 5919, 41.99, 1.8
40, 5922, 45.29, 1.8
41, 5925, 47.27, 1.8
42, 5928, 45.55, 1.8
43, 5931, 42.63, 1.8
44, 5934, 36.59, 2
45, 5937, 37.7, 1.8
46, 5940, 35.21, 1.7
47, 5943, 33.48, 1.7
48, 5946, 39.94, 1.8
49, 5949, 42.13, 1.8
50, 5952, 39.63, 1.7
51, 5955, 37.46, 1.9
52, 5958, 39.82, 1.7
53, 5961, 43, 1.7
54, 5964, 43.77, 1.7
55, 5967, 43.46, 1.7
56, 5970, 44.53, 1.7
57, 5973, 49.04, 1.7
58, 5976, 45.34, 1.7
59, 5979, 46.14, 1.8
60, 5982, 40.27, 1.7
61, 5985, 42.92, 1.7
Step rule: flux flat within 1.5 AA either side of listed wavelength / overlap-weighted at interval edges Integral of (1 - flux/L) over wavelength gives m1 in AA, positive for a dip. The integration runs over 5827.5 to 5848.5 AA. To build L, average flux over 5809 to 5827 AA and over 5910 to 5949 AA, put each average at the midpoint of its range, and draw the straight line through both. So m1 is 0.53 AA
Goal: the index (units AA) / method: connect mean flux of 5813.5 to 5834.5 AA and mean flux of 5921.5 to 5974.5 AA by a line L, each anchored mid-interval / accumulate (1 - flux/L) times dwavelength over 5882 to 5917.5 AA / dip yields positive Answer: -1.4 AA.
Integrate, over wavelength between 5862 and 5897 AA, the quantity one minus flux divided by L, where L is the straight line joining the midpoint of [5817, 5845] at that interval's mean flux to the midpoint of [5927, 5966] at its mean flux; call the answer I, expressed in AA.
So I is -2.8 AA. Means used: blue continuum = 44.8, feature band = 46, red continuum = 39.7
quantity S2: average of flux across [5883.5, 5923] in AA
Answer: 44.6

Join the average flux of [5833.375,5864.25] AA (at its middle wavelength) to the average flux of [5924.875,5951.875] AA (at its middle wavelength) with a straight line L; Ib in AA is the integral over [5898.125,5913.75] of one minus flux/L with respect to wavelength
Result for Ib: -1.0 AA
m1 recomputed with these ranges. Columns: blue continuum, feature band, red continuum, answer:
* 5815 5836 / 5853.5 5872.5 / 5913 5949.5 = -1.09 AA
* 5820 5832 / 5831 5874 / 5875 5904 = 0.74 AA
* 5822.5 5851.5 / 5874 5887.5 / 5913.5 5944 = -1.48 AA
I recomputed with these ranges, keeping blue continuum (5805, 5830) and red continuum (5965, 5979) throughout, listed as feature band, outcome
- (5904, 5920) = 1.4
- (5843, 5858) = 0.9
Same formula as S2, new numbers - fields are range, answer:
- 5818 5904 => 45.6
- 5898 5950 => 41.9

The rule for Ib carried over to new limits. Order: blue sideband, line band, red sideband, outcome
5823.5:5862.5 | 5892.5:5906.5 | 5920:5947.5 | -1.2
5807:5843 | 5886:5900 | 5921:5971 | -0.7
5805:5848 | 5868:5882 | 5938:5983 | -0.5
